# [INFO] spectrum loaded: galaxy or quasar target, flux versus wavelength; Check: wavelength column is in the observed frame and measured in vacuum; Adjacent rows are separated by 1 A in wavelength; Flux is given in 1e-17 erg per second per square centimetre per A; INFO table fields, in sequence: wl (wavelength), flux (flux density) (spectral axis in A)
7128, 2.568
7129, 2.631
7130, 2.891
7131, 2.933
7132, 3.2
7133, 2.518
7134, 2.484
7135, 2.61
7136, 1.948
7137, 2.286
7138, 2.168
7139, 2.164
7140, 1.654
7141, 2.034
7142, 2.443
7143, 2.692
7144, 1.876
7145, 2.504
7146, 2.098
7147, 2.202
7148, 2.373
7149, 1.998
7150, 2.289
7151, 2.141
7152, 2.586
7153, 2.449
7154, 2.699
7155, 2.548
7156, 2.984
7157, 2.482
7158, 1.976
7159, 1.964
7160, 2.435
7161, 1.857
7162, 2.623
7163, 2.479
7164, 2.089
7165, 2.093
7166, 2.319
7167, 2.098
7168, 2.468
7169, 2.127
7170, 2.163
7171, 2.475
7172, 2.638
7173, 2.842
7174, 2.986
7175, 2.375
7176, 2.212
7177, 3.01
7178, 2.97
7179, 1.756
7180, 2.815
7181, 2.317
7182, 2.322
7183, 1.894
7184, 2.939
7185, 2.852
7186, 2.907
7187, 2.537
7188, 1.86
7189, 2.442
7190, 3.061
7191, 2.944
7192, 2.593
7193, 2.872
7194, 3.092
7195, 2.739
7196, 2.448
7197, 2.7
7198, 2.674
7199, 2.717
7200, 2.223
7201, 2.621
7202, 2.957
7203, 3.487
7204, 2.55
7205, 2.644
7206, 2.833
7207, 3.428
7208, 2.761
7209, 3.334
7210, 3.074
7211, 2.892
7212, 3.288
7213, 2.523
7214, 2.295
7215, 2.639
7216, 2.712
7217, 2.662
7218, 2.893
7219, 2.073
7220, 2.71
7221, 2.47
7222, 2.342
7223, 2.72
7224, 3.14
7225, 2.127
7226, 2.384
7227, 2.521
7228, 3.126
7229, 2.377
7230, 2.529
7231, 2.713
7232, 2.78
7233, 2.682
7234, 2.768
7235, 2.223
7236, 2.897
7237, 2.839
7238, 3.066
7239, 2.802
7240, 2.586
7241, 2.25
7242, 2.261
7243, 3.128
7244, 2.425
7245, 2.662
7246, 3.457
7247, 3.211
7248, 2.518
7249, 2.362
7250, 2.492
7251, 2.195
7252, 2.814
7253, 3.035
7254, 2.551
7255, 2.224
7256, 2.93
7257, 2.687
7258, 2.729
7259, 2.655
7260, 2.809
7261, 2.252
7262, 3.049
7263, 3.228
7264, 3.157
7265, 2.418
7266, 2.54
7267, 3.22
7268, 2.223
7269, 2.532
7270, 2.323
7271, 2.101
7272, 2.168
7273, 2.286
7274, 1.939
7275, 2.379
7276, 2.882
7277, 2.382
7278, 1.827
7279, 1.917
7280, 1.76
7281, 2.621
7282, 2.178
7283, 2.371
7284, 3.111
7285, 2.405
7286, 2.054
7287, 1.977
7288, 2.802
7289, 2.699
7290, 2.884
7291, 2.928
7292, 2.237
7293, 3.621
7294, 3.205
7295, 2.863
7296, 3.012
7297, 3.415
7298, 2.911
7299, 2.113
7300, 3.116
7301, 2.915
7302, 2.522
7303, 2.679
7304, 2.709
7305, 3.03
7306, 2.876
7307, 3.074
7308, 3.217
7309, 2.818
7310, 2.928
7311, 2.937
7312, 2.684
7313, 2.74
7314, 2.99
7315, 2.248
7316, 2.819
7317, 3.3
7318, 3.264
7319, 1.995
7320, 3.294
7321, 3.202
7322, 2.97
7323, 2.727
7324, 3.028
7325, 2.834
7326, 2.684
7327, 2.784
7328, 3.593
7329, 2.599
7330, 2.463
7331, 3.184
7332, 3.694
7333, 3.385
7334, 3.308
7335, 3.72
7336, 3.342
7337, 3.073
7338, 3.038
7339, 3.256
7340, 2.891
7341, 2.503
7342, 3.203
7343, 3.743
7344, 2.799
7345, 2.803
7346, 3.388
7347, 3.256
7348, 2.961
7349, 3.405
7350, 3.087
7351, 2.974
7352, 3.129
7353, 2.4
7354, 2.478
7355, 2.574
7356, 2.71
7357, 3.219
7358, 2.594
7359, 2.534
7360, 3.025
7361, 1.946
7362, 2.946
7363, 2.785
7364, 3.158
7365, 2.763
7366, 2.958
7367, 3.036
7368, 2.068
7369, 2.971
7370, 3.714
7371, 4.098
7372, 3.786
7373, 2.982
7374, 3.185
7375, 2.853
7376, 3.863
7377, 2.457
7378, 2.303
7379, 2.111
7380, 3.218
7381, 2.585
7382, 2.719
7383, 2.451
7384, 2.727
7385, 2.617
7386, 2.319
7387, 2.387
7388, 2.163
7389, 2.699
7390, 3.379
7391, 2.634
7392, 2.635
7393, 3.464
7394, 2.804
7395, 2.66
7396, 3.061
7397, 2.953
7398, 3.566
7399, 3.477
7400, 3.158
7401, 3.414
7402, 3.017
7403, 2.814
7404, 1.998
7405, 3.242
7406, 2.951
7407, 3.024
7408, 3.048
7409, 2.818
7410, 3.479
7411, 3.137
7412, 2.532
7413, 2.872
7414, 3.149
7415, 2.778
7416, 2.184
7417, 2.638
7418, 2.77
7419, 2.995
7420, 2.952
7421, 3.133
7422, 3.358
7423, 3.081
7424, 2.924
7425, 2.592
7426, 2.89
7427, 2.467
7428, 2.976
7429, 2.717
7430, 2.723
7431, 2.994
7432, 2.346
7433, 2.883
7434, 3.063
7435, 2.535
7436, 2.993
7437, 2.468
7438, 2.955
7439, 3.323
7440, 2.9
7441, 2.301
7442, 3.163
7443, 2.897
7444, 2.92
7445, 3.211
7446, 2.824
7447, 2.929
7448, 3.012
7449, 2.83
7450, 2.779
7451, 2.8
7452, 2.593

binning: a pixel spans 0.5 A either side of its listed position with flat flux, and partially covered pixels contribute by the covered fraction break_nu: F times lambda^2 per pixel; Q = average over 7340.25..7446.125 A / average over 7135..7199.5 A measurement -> 1.27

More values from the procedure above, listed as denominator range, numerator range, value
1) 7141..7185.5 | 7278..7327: 1.20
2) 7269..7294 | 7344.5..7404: 1.22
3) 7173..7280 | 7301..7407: 1.15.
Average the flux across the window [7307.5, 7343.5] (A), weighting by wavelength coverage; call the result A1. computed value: 3.01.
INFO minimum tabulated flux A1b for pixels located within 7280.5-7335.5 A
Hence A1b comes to 1.977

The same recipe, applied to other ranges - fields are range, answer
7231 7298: 1.76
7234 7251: 2.195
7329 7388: 1.946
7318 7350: 1.995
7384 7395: 2.163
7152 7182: 1.756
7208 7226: 2.073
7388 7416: 1.998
